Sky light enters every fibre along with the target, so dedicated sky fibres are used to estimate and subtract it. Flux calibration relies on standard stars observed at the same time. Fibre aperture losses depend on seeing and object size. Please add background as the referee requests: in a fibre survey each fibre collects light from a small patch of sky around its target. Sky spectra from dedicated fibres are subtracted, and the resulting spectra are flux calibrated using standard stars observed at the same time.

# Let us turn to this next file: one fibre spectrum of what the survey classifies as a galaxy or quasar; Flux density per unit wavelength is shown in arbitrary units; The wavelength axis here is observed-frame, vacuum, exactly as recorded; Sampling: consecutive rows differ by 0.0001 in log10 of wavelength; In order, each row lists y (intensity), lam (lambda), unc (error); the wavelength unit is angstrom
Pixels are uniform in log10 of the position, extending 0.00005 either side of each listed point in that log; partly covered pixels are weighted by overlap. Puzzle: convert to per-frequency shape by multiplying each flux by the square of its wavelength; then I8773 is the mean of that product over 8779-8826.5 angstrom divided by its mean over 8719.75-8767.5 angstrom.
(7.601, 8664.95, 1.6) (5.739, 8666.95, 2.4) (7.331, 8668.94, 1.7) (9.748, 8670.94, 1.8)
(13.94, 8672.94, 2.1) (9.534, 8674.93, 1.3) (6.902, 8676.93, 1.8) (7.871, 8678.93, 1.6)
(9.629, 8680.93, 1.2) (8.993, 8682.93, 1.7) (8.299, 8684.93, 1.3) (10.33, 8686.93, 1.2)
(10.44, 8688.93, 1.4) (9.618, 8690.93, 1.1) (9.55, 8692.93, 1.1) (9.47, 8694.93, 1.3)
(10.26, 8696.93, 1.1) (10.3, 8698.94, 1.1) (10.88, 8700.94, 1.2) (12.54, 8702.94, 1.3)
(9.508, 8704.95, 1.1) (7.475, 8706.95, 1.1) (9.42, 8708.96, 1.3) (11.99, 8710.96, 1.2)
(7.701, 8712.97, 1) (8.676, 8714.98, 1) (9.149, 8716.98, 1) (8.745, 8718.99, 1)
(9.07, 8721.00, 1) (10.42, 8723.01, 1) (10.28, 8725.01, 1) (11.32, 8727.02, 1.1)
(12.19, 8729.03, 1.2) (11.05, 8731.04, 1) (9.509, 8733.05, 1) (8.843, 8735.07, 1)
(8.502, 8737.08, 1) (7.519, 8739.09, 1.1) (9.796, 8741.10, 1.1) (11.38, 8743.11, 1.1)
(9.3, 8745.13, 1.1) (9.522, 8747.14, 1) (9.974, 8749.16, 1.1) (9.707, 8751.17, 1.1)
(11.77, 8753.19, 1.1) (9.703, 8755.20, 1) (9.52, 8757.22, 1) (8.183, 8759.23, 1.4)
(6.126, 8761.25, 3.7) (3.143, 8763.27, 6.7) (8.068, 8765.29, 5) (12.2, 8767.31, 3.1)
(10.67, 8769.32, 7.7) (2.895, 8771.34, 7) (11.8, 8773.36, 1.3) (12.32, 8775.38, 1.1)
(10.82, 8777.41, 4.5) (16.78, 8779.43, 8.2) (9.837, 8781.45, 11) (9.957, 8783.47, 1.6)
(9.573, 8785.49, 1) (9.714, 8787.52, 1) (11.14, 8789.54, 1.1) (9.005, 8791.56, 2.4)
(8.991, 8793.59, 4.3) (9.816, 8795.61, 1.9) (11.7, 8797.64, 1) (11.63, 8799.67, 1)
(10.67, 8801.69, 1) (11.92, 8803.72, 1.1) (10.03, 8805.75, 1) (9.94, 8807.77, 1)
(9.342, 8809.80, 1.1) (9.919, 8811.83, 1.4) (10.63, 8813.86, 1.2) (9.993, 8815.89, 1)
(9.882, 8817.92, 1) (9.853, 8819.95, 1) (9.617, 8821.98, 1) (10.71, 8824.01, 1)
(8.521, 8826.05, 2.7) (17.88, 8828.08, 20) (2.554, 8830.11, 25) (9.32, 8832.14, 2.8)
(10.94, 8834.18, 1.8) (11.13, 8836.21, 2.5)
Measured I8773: 1.1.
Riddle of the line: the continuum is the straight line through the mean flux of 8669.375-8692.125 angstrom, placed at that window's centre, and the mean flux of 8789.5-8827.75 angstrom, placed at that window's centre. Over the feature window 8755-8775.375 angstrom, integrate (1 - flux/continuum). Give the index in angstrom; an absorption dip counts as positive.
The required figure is 3.4 angstrom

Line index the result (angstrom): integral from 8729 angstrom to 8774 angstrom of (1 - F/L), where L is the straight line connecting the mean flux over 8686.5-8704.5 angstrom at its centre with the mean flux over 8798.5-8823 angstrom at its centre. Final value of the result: 5.3 angstrom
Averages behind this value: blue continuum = 10.4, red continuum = 10.3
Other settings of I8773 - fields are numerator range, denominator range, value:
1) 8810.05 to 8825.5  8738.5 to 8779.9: 1.07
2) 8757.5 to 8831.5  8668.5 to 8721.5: 1.06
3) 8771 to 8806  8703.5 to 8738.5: 1.12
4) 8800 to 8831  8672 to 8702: 1.08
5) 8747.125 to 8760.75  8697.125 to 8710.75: 0.96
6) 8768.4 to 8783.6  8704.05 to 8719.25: 1.19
